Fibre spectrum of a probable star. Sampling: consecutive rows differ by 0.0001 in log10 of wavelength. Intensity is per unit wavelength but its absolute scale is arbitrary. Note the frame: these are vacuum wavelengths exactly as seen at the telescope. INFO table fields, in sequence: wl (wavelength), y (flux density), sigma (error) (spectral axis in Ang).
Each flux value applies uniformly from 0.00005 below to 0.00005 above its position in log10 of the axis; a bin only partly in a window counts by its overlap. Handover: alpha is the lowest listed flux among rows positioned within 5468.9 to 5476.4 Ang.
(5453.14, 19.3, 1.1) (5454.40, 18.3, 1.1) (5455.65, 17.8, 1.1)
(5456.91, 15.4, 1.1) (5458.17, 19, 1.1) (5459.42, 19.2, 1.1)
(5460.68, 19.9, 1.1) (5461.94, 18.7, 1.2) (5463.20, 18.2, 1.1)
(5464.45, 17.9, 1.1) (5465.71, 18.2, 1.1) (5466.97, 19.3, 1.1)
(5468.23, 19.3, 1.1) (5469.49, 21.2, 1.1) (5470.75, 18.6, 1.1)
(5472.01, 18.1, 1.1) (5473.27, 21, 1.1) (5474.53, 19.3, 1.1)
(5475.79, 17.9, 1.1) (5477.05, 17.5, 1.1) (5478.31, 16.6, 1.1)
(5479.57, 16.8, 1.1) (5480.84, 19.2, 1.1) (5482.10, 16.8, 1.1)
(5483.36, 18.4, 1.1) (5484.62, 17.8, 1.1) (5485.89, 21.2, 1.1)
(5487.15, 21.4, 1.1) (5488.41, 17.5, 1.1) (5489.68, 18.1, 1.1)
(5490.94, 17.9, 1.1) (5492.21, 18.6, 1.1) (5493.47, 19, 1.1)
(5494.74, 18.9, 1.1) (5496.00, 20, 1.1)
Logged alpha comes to 17.9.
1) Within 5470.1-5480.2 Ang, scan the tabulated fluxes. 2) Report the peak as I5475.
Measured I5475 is 21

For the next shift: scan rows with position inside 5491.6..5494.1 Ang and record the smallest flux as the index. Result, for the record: 18.6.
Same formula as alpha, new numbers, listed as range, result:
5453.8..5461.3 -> 15.4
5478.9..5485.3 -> 16.8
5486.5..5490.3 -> 17.5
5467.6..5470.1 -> 19.3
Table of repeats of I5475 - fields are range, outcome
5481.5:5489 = 21.4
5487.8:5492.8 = 18.6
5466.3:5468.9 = 19.3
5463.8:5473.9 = 21.2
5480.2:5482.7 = 19.2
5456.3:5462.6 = 19.9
